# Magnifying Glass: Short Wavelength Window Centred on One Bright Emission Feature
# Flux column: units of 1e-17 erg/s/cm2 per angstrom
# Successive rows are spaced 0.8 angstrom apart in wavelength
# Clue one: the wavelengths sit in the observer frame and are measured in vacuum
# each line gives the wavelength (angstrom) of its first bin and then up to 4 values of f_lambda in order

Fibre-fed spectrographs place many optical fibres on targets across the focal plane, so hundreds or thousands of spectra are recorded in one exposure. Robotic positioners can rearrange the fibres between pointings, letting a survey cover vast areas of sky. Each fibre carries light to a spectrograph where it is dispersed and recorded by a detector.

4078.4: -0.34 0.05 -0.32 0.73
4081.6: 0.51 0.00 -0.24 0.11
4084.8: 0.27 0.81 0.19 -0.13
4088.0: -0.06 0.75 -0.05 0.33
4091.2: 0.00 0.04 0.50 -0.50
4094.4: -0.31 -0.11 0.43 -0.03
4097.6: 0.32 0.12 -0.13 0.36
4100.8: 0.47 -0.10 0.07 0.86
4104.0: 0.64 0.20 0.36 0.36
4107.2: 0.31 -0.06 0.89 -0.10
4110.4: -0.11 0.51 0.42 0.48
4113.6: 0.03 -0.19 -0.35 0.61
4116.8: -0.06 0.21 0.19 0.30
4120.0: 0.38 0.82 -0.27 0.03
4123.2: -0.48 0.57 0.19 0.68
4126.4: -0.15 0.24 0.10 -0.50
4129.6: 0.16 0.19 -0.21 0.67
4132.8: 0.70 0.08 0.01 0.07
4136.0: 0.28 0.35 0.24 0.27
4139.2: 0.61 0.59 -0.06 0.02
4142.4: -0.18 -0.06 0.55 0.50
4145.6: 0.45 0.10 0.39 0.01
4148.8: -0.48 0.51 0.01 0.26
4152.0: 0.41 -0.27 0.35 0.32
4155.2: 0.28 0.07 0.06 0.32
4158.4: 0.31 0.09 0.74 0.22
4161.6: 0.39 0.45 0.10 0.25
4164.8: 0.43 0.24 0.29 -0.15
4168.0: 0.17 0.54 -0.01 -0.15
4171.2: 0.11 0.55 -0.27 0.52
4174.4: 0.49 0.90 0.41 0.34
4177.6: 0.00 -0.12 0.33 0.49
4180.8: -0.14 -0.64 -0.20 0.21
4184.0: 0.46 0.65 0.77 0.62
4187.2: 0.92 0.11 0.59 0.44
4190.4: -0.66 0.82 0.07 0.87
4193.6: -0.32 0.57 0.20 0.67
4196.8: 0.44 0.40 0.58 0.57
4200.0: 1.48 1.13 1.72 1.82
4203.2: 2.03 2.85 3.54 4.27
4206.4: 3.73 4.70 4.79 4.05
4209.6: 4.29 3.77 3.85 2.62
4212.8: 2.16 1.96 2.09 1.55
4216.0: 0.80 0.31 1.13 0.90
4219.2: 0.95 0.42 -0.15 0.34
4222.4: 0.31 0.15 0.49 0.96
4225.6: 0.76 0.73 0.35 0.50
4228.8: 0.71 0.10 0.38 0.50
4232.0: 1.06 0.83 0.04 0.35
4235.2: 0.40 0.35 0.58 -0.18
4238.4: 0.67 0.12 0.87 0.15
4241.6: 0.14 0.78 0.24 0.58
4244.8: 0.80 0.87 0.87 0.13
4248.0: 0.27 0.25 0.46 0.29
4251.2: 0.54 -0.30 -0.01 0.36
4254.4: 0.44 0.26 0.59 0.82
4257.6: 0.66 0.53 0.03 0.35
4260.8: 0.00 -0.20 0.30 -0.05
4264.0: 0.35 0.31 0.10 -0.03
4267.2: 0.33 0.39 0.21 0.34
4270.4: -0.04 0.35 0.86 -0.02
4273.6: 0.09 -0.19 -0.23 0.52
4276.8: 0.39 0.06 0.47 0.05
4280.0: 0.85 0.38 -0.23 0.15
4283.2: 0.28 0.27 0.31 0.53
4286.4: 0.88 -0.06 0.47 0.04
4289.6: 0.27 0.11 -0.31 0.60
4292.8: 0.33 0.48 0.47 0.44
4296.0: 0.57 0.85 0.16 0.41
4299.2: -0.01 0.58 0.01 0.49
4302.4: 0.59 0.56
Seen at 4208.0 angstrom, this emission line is Lyman alpha 1216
